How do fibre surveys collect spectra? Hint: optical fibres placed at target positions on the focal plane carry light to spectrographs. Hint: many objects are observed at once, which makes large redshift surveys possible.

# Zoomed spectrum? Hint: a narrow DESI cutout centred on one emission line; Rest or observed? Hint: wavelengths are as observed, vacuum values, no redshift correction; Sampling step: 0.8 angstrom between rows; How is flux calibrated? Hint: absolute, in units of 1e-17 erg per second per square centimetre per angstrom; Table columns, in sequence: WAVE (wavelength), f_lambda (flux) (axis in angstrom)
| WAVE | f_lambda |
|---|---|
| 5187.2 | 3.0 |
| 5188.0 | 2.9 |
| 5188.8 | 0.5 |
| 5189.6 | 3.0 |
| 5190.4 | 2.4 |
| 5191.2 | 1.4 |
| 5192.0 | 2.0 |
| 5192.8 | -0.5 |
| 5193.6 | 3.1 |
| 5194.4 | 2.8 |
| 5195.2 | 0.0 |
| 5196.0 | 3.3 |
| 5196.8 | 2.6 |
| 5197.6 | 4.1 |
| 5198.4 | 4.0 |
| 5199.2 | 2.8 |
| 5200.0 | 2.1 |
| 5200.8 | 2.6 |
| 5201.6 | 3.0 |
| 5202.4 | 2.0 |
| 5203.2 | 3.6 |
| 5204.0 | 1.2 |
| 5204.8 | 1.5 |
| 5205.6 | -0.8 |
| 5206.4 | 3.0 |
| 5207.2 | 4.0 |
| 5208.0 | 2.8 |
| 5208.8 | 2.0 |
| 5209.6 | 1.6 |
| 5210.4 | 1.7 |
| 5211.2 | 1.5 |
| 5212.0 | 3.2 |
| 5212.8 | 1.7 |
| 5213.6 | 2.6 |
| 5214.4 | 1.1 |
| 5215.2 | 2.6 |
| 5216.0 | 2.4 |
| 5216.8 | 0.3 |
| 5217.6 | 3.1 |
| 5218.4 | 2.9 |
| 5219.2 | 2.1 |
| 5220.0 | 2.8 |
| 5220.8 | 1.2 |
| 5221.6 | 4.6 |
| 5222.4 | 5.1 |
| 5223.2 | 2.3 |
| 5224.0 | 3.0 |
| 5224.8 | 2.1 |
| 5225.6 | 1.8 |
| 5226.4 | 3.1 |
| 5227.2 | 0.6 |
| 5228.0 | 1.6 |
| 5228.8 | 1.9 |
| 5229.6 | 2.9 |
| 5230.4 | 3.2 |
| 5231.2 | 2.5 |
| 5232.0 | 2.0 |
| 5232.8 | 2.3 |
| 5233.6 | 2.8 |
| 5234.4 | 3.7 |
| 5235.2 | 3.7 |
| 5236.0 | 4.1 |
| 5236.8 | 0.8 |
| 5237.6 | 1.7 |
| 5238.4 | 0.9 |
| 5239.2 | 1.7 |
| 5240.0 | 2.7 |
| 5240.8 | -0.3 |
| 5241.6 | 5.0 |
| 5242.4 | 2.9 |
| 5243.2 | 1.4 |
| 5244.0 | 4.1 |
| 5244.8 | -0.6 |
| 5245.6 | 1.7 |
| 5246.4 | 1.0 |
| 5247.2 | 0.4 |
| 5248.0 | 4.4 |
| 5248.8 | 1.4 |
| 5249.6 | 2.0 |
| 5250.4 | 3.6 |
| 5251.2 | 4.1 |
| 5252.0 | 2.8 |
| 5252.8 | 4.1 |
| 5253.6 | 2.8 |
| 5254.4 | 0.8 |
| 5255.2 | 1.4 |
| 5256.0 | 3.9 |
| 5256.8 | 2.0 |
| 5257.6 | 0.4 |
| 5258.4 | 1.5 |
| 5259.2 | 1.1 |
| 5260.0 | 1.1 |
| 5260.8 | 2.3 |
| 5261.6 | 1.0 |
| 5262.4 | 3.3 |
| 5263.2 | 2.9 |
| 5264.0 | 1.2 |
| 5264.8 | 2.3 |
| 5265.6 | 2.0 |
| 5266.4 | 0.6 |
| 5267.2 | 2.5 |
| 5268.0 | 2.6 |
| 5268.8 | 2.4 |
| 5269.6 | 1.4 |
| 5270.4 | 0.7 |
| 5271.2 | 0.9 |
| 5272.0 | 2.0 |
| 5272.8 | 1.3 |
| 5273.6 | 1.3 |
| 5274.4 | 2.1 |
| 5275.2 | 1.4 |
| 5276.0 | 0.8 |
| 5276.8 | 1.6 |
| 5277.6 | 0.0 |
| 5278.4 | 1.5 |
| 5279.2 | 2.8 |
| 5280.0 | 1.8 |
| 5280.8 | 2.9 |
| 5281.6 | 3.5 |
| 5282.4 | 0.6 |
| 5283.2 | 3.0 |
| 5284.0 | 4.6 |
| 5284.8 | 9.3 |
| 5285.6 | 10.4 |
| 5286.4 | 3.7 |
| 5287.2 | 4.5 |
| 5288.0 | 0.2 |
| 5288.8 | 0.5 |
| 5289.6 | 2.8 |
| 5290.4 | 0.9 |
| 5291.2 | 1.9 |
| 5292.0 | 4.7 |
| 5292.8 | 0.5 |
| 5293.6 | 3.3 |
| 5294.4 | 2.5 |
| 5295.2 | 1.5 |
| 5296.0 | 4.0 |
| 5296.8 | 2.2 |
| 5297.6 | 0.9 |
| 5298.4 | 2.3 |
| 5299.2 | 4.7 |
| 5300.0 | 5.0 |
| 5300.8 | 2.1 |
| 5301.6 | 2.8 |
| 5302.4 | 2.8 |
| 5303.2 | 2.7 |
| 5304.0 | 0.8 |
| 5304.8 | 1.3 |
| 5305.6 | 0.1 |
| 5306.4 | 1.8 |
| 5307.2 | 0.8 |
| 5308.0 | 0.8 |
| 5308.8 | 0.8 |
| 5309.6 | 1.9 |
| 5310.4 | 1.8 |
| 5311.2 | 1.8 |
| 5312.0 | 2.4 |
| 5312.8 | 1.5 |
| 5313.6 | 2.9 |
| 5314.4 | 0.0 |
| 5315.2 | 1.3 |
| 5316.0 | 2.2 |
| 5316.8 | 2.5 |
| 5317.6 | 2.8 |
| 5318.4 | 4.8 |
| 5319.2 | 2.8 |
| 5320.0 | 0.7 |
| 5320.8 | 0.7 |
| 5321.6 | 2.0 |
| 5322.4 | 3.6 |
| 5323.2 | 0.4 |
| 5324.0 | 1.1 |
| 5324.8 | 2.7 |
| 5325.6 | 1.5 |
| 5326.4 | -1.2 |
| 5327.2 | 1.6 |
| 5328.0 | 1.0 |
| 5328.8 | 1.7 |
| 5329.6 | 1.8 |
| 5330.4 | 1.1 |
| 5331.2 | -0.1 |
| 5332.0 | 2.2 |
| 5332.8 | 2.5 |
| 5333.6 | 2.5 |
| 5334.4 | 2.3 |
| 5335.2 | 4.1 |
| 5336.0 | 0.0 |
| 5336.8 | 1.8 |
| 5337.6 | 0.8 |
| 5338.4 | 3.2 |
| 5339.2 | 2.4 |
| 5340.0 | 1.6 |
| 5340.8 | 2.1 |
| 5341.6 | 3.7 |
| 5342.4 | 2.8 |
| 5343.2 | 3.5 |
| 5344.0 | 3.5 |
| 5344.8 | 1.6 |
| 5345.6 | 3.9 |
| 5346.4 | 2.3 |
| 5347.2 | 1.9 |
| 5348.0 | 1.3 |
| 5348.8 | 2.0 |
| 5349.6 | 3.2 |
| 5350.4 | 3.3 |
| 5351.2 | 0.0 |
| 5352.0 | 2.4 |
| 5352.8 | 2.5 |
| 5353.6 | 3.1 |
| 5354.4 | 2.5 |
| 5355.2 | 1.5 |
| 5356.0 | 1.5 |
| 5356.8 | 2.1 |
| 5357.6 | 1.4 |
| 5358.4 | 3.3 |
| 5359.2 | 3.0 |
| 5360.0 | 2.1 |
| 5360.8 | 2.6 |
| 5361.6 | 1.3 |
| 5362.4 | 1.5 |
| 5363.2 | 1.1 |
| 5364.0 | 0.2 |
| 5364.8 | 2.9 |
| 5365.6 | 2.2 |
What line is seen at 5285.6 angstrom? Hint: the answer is [O III]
